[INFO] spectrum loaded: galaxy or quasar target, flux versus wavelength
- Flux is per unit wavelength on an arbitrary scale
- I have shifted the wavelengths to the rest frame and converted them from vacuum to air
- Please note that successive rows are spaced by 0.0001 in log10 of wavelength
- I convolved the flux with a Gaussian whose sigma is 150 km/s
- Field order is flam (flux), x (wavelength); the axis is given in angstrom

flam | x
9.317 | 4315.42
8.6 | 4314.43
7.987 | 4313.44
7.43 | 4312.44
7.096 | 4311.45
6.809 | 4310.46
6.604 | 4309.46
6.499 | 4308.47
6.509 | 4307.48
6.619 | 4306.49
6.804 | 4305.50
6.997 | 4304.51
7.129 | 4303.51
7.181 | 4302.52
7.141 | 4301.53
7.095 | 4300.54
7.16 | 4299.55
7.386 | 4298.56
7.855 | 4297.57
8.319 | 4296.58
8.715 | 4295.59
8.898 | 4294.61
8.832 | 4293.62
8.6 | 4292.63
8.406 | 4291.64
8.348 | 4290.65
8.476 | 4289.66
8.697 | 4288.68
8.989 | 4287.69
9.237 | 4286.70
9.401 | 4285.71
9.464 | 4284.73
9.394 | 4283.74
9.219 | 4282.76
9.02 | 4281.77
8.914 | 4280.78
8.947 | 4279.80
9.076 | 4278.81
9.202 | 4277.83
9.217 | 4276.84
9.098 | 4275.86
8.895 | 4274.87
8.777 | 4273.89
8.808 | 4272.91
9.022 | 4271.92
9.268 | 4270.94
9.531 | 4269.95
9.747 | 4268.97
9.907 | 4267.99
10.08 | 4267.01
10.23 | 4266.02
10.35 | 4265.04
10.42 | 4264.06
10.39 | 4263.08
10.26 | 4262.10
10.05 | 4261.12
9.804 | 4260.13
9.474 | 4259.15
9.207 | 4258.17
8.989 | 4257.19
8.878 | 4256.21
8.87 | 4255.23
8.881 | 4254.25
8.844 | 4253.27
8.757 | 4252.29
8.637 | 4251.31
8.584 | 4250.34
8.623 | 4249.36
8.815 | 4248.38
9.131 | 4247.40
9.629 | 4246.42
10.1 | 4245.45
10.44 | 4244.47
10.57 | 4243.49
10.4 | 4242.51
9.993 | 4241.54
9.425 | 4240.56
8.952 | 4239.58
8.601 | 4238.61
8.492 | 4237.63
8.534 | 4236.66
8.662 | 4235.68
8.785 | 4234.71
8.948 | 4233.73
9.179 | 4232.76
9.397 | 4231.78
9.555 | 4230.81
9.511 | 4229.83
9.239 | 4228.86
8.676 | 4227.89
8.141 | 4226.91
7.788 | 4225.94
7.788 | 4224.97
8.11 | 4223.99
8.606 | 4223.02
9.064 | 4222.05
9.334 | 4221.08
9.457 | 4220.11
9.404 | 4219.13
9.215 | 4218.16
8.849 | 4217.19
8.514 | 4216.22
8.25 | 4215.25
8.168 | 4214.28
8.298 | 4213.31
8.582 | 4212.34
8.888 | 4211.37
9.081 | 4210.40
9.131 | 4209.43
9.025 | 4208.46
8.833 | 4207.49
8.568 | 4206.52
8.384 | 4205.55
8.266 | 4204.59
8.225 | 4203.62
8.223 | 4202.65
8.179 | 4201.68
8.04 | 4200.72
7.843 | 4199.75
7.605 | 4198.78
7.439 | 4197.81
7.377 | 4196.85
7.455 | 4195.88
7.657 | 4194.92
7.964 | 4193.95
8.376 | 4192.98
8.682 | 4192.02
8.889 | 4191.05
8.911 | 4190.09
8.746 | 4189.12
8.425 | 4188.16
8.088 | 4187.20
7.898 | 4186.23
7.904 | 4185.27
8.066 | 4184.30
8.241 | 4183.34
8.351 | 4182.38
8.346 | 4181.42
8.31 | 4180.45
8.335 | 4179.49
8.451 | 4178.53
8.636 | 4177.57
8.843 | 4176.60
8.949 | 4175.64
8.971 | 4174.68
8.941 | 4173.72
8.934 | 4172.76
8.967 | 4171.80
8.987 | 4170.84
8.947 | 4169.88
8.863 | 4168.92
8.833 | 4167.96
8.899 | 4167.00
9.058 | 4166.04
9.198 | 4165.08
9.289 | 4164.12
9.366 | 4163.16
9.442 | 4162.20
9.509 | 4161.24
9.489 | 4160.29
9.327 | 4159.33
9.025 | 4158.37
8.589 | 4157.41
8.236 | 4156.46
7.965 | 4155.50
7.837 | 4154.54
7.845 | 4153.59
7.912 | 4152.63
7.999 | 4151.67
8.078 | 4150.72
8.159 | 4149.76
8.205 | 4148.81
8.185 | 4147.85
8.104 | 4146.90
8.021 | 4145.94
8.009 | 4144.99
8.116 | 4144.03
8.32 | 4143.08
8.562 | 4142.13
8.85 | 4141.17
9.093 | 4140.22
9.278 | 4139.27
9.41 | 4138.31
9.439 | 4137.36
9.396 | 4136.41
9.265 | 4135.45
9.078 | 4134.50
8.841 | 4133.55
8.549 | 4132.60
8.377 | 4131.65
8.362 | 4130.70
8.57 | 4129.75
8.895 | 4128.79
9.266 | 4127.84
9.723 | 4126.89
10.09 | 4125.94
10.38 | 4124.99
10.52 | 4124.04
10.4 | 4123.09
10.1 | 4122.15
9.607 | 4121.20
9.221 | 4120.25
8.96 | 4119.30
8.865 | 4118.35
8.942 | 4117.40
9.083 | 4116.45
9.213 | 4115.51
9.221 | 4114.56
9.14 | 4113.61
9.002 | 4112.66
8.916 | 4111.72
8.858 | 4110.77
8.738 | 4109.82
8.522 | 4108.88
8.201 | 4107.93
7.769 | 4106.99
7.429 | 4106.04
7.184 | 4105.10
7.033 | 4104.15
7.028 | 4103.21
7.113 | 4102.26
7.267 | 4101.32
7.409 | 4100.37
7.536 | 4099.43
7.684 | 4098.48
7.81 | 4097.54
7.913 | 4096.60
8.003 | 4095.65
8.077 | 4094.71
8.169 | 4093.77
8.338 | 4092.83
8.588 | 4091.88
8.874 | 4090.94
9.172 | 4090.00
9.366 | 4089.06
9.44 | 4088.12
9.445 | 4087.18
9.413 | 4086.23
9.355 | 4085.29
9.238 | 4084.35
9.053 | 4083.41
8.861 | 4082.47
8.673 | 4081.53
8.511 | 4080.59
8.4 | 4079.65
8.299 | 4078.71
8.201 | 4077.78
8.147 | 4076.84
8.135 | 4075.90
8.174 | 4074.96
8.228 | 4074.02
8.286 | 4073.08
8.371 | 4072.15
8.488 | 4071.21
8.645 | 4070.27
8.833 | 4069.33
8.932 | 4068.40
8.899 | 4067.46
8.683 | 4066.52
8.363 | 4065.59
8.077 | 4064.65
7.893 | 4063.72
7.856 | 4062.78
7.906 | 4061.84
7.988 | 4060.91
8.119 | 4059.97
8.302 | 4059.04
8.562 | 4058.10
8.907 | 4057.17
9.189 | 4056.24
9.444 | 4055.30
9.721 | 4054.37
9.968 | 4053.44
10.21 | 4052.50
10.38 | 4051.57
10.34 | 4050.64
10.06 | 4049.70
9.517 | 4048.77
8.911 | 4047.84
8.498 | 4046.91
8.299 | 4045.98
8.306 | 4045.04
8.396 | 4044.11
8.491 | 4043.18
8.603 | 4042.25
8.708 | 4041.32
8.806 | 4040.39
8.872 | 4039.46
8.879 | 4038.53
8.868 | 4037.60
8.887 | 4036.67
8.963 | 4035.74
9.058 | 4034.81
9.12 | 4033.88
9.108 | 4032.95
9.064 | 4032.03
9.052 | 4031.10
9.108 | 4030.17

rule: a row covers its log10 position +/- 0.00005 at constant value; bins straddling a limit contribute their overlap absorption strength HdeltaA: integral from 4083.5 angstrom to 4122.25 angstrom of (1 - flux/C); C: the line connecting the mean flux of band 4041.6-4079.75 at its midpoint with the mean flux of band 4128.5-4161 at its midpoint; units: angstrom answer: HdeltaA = 0.60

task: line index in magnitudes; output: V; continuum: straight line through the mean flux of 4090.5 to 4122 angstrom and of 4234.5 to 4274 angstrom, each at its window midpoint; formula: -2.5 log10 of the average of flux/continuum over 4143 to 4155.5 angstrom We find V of 0.075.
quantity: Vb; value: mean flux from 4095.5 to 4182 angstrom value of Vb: 8.68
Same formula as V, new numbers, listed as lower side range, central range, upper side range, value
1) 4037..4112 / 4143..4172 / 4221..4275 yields 0.034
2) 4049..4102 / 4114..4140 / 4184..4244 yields -0.080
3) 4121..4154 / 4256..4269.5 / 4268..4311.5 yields -0.171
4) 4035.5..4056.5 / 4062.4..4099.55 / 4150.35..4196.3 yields 0.058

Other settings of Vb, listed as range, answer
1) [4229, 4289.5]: 9.31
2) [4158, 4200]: 8.59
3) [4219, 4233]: 8.86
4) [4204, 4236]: 8.78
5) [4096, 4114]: 7.92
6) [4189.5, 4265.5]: 8.88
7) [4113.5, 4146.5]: 9.11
